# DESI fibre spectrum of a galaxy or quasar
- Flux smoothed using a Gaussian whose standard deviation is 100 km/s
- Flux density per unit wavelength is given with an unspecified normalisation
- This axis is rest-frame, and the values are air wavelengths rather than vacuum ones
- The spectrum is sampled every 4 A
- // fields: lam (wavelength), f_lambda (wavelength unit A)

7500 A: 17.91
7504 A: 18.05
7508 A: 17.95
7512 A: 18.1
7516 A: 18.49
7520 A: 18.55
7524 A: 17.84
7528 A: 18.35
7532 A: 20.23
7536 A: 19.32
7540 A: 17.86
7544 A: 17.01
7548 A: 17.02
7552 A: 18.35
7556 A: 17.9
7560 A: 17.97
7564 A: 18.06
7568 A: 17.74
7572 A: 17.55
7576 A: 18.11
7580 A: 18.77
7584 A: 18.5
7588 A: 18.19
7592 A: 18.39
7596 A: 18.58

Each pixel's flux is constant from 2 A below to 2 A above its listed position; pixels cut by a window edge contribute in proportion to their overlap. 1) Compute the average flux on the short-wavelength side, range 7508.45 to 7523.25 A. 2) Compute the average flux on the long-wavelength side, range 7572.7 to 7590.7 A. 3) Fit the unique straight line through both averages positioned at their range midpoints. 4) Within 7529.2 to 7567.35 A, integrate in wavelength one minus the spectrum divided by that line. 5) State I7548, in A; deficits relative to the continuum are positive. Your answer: 0.3 A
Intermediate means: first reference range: 18.3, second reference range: 18.3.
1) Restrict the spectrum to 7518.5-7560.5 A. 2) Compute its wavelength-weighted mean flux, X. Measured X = 18.2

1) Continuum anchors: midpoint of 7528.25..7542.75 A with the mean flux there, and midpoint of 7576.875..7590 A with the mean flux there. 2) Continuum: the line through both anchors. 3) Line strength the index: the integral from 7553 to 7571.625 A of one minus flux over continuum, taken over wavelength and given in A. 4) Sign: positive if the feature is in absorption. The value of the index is 0.8 A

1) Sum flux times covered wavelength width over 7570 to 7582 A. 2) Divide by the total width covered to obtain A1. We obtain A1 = 18.1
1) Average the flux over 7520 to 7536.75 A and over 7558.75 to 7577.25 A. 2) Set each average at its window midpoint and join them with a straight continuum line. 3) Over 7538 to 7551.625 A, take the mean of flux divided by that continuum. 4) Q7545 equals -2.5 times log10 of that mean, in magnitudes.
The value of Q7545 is 0.06 mag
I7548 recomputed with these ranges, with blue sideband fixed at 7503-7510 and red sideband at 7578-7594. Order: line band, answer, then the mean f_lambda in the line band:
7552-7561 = 0.1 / 18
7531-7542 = -0.5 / 19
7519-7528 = 0.0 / 18.2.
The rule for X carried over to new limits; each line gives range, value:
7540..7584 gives 17.9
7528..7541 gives 19.1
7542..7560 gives 17.6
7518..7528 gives 18.2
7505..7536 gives 18.5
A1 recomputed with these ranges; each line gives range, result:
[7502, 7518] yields 18.1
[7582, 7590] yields 18.3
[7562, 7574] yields 17.8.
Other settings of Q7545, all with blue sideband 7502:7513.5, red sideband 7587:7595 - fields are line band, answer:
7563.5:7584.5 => 0.011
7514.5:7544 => -0.026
